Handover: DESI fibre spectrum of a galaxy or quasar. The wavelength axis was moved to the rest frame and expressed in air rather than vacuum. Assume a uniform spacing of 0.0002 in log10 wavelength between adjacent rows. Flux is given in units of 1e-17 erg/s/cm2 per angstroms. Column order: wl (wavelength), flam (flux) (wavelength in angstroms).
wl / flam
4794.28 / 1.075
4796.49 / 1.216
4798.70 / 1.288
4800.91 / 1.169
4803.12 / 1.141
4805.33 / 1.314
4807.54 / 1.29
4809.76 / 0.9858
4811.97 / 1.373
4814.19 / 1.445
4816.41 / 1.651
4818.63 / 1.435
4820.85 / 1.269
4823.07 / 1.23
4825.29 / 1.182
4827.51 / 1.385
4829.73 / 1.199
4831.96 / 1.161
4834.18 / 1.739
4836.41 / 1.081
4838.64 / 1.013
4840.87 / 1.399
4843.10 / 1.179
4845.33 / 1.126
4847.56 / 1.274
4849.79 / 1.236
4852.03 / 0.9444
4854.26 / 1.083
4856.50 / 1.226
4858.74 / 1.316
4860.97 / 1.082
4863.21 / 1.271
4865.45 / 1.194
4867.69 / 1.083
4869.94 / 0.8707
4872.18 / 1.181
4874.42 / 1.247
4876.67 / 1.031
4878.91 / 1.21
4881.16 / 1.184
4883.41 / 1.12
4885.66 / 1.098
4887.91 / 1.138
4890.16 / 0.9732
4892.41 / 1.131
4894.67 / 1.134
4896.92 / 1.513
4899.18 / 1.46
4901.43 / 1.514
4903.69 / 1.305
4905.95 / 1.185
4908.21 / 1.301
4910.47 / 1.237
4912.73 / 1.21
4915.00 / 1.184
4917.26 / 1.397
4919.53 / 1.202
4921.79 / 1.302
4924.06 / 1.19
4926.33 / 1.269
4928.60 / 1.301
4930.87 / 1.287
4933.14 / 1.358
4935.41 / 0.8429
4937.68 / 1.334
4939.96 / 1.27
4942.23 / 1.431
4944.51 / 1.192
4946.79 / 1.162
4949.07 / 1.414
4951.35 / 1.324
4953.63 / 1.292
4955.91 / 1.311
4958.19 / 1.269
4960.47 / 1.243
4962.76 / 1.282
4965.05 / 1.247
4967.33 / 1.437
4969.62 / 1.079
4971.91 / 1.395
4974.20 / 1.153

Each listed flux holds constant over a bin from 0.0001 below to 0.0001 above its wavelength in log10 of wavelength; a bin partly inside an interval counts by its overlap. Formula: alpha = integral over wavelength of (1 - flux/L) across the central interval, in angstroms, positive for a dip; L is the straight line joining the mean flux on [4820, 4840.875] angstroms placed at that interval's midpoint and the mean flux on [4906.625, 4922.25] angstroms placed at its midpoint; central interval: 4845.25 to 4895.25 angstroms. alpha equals 4.8 angstroms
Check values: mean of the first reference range 1.26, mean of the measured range 1.14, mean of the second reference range 1.26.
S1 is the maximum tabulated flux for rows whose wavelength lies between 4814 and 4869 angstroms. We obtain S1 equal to 1.739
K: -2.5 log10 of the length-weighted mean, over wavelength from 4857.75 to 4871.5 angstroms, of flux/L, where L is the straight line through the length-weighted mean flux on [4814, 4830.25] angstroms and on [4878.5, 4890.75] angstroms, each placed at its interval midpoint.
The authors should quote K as 0.06 mag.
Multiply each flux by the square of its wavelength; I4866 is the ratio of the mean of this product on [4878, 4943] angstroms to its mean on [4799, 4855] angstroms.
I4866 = 1.03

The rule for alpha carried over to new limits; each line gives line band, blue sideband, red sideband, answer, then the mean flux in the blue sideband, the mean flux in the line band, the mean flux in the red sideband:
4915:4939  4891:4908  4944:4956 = 1.0 angstroms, 1.31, 1.25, 1.28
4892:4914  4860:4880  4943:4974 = -2.2 angstroms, 1.13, 1.3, 1.28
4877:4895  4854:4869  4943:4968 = 1.3 angstroms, 1.18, 1.12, 1.29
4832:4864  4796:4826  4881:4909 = 1.4 angstroms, 1.29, 1.21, 1.24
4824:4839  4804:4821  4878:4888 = 0.4 angstroms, 1.35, 1.26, 1.15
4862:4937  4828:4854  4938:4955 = 3.0 angstroms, 1.21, 1.21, 1.3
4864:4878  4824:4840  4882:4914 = 1.5 angstroms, 1.25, 1.11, 1.24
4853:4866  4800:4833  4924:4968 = 0.9 angstroms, 1.28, 1.19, 1.27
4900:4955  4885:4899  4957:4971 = -2.2 angstroms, 1.19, 1.27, 1.26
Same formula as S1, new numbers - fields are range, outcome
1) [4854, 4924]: 1.514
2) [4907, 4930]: 1.397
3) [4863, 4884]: 1.271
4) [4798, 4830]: 1.651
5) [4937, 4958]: 1.431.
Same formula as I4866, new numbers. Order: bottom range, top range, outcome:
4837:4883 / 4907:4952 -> 1.12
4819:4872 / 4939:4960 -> 1.13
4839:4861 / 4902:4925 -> 1.09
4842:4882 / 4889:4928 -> 1.12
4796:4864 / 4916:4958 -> 1.06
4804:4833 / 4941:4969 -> 1.05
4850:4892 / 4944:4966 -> 1.17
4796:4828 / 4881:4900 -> 0.95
